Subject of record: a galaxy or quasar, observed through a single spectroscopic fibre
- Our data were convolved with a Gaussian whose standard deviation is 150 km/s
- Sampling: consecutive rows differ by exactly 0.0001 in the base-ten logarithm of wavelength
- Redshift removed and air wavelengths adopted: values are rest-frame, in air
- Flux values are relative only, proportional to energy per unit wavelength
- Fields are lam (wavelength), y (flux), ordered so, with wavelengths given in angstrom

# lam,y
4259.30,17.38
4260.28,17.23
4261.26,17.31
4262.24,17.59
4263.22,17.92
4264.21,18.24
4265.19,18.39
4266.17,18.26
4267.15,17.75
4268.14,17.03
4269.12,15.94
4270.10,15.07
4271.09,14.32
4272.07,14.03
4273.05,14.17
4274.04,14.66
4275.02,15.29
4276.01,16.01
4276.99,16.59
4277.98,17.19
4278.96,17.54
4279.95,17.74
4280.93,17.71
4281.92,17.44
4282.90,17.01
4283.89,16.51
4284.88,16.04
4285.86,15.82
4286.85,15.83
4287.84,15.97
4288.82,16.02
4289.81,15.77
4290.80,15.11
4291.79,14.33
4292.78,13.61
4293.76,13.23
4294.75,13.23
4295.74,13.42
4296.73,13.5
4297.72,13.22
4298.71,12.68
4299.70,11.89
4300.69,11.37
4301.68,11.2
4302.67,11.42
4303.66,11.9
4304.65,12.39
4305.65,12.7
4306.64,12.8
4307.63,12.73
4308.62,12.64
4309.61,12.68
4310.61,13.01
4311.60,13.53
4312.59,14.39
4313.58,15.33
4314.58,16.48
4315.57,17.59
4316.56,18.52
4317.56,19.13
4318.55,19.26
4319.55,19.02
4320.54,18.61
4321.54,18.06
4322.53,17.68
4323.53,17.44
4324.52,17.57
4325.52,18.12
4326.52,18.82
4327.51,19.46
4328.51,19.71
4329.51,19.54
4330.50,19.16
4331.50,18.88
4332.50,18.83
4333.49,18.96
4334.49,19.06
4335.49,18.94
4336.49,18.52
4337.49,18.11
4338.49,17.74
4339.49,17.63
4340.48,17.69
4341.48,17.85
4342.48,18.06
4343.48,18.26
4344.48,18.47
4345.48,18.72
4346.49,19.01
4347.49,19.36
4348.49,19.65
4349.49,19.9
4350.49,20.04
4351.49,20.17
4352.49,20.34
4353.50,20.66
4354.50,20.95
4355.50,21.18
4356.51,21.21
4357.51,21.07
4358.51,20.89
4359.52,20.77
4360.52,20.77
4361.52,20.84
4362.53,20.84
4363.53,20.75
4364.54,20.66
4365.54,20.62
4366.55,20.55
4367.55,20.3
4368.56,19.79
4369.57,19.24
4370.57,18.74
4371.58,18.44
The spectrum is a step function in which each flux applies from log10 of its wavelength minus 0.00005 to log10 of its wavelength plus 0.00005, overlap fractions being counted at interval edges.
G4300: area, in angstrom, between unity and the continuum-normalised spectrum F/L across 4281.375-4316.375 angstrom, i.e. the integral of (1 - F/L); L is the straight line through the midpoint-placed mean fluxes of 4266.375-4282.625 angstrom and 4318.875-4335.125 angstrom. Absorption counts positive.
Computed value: 6.5 angstrom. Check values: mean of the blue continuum 16.2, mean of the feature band 14.1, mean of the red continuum 18.7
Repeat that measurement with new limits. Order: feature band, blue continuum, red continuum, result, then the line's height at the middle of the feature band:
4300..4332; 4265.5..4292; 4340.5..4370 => 3.78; 18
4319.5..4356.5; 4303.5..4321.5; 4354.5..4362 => -1.12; 18.5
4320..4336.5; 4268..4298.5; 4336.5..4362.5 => -0.39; 18.2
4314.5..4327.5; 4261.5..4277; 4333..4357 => 0.00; 18.3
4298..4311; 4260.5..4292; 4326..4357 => 3.94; 17.6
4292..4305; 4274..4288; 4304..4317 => 2.21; 15.1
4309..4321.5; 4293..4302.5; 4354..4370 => -1.36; 14.8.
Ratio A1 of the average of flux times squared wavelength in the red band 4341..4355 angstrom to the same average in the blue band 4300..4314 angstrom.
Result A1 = 1.56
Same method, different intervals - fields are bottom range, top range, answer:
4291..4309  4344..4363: 1.63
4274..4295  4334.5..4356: 1.24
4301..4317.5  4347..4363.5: 1.52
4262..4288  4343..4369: 1.27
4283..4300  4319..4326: 1.26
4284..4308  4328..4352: 1.41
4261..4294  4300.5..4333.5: 1.01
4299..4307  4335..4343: 1.54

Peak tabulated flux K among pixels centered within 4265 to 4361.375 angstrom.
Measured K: 21.21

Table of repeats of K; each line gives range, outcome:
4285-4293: 16.02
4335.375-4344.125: 18.94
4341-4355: 20.95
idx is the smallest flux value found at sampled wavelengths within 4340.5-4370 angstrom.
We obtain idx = 17.85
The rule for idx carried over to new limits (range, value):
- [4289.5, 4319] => 11.2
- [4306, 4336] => 12.64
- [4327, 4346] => 17.63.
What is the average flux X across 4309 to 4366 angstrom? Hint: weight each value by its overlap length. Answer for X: 18.7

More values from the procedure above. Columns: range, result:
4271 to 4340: 15.9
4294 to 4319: 13.9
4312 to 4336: 18.3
